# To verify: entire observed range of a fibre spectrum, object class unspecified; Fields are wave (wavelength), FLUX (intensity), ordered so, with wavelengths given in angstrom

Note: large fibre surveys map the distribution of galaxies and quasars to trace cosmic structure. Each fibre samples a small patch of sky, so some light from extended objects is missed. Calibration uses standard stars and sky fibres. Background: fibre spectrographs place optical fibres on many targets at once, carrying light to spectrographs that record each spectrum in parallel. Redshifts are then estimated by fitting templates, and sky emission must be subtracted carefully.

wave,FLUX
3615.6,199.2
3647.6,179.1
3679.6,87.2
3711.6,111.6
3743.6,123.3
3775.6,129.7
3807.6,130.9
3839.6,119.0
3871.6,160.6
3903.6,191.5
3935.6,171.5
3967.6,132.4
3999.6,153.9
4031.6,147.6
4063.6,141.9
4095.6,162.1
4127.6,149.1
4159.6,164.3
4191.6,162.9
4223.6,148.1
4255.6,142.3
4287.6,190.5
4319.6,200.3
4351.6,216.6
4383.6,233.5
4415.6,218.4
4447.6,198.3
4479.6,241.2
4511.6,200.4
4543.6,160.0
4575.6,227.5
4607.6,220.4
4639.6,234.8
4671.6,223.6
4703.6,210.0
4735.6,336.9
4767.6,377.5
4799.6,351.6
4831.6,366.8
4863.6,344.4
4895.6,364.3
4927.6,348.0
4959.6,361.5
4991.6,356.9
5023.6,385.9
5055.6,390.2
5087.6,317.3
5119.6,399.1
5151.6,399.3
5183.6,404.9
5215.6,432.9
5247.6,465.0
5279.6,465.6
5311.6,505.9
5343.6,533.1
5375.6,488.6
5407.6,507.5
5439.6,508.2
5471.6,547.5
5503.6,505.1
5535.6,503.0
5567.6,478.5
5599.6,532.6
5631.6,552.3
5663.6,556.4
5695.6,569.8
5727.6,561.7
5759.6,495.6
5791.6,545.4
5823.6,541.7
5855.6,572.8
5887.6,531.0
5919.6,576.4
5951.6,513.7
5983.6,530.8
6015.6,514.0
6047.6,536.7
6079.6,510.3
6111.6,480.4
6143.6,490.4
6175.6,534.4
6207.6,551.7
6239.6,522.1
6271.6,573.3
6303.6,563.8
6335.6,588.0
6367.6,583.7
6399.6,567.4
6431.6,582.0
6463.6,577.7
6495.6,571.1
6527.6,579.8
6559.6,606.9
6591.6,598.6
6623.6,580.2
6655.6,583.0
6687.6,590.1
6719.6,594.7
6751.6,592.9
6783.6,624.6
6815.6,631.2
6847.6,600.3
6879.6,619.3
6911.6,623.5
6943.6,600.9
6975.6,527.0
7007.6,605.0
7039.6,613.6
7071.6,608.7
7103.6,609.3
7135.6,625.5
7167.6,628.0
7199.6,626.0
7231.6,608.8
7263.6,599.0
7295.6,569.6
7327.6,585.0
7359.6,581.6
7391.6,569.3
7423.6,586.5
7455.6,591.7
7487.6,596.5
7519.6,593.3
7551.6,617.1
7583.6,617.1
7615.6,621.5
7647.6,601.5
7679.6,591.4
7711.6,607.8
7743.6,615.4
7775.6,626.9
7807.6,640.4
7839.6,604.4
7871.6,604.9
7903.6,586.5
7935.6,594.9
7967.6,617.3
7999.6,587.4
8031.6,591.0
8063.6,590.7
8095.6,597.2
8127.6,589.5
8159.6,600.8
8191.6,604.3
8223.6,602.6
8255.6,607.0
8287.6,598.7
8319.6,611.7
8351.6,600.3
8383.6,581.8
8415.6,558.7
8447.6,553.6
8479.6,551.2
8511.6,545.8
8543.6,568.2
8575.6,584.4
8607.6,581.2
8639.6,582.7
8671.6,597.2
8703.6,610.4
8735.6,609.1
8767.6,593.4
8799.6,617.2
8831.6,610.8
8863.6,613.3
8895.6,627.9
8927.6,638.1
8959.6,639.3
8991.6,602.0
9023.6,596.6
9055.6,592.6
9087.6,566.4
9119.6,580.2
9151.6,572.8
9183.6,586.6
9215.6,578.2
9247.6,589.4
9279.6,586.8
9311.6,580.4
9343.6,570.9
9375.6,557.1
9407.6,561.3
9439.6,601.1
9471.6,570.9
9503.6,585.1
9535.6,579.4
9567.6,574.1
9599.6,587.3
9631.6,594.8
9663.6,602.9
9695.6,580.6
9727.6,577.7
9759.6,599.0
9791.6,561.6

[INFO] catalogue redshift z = 0.184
